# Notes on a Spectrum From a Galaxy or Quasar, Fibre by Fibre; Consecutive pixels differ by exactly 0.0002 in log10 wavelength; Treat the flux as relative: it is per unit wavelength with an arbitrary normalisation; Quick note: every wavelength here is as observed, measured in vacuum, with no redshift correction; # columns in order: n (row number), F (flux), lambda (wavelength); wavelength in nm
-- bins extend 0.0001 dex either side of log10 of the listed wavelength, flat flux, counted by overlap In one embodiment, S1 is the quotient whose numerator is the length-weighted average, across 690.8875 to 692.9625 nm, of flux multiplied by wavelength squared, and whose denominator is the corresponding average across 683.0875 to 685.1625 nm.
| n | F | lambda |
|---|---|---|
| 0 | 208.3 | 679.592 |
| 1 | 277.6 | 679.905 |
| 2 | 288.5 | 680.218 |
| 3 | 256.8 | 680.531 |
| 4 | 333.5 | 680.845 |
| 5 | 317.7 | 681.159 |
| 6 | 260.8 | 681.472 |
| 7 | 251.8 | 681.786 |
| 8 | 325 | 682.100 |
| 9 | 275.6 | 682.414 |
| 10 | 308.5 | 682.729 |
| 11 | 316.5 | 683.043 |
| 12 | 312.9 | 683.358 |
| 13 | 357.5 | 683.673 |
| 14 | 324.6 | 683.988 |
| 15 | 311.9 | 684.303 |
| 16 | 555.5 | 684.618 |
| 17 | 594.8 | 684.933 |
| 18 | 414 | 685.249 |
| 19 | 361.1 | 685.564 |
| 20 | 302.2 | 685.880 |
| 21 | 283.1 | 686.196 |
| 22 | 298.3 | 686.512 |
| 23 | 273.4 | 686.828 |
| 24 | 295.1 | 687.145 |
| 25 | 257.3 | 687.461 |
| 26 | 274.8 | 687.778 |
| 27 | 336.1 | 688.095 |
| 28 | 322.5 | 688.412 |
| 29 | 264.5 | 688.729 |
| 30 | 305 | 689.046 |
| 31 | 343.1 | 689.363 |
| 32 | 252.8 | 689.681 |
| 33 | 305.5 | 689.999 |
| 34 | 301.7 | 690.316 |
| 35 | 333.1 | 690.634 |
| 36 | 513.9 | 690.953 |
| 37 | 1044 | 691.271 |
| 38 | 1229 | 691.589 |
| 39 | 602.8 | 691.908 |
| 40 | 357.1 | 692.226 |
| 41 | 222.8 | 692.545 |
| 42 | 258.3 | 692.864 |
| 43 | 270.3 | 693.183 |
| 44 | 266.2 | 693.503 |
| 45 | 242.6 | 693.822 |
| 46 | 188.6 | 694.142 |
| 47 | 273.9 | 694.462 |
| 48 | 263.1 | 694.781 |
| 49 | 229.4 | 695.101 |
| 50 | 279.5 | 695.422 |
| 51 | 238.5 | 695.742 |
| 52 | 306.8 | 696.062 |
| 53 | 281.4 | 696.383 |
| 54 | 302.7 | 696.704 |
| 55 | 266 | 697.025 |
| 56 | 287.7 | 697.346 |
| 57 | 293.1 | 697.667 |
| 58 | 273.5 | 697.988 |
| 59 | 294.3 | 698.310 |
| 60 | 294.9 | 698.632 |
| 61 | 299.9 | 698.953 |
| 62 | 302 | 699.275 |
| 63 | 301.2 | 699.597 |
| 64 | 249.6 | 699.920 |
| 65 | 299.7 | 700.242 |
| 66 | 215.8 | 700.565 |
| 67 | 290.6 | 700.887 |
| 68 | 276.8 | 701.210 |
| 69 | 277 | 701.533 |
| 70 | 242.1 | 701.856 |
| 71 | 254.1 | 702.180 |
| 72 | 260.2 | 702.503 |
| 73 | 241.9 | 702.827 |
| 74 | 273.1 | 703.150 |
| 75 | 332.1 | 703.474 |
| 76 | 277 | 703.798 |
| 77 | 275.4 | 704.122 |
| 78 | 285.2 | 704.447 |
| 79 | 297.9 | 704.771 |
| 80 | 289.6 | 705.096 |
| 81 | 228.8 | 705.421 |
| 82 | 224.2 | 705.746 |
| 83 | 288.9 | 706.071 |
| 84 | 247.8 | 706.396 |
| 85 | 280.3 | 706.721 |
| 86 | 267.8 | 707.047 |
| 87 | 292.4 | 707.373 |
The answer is 1.56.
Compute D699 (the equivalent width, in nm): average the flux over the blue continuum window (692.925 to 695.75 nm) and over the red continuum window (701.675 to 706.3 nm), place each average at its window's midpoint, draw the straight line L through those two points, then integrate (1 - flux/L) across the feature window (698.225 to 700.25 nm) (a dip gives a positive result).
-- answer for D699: -0.24 nm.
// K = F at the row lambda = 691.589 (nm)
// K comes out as 1229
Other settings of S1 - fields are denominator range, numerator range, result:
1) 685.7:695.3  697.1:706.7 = 0.80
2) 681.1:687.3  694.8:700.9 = 0.86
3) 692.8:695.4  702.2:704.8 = 1.14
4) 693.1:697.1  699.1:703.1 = 1.04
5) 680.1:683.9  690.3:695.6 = 1.39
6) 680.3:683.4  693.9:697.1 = 0.93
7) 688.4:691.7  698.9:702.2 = 0.60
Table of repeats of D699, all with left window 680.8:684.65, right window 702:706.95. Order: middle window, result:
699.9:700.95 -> 0.06 nm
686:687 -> 0.08 nm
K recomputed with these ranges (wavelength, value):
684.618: 555.5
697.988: 273.5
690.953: 513.9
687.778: 274.8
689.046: 305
